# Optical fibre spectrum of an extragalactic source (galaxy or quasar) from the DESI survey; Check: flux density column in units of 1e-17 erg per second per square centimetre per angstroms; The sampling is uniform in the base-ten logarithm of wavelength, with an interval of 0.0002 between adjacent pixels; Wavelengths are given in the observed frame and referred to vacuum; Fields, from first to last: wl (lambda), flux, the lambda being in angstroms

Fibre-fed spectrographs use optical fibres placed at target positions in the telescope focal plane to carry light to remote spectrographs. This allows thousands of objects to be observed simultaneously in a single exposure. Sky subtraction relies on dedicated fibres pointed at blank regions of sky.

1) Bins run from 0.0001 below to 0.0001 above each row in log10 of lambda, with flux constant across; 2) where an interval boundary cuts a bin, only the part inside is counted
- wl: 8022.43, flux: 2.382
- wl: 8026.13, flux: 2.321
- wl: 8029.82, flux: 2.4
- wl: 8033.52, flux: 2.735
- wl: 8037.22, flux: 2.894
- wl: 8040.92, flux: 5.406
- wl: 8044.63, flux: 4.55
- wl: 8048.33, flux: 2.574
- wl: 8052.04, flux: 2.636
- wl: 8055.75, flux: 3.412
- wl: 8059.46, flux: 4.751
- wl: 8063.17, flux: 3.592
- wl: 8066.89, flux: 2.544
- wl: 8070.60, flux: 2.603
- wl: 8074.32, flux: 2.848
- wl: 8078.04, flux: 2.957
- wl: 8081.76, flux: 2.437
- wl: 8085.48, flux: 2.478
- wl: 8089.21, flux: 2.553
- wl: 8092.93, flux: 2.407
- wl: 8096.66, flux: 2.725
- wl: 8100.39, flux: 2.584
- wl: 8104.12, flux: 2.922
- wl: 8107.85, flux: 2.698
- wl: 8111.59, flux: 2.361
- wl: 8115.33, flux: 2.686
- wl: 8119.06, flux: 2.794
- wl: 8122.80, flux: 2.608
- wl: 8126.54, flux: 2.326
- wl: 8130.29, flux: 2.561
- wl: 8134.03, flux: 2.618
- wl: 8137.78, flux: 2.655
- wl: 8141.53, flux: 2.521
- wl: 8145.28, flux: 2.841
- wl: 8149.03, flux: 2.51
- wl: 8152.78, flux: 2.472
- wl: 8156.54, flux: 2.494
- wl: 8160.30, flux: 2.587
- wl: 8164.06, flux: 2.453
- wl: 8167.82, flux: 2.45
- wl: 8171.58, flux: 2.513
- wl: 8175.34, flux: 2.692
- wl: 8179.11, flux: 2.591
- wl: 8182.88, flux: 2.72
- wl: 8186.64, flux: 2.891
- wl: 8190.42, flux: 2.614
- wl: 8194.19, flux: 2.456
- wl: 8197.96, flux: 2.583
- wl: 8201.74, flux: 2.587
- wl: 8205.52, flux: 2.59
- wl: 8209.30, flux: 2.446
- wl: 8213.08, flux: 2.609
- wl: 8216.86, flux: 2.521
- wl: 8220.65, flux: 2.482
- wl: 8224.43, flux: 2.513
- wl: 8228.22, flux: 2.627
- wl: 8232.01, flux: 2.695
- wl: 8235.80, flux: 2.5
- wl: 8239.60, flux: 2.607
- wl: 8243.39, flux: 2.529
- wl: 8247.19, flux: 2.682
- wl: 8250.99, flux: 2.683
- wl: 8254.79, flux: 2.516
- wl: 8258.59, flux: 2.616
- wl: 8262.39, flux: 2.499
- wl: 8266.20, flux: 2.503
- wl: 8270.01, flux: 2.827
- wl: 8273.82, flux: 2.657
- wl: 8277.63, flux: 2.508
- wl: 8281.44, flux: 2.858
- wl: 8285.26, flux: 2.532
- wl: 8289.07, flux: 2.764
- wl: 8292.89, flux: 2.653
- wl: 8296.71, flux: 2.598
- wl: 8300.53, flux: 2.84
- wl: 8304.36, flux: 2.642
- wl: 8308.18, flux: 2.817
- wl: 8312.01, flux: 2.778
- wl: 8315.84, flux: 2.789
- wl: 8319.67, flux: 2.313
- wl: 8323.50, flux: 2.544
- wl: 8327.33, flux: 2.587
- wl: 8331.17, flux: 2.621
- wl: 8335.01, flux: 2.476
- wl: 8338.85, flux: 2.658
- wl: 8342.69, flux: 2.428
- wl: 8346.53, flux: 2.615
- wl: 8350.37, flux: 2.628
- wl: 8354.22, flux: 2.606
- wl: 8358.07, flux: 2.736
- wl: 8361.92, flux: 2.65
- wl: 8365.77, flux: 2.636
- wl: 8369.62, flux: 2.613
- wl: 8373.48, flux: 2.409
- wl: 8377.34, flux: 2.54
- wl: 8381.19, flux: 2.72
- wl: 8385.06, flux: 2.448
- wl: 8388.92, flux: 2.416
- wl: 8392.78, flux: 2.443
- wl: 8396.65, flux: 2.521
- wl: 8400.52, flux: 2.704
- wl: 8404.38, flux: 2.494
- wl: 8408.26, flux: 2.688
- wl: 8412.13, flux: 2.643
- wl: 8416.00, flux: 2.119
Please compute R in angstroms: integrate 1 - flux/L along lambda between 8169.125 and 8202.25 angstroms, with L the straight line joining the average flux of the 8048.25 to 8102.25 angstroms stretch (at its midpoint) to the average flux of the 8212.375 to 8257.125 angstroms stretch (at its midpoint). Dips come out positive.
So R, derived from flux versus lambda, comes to 0.58 angstroms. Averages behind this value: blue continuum 2.88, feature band 2.63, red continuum 2.58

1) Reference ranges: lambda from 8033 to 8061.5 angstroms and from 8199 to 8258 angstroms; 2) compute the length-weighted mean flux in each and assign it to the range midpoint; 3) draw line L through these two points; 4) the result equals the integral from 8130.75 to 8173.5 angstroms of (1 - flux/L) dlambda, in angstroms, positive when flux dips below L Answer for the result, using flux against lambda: 6.7 angstroms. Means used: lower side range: 3.66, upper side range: 2.57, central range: 2.56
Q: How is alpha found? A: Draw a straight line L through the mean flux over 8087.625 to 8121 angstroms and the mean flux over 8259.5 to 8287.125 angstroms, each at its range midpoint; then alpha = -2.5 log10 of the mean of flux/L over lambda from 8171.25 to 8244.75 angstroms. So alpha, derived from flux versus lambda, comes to 0.017 mag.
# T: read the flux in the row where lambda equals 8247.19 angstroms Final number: 2.682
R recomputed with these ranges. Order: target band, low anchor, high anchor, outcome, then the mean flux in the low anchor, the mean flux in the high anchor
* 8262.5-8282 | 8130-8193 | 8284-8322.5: 0.10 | 2.6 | 2.67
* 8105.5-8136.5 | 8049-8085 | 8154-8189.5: 2.49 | 3.05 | 2.6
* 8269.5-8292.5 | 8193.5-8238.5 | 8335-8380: -0.98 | 2.55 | 2.59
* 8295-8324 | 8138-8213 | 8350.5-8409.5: -1.06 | 2.58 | 2.57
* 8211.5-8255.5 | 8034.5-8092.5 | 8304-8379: 3.86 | 3.19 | 2.6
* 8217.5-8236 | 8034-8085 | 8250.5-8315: 1.67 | 3.28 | 2.67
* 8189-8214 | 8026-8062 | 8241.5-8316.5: 3.10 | 3.42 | 2.66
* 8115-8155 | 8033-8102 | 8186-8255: 3.82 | 3.1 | 2.58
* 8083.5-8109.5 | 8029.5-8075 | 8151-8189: 3.70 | 3.35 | 2.59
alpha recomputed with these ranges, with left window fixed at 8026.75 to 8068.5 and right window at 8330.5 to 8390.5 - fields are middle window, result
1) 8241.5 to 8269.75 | 0.102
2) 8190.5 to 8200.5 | 0.180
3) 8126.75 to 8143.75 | 0.224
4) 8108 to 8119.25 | 0.229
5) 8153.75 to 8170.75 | 0.231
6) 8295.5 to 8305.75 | 0.011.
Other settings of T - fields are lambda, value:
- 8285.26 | 2.532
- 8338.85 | 2.658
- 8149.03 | 2.51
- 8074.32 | 2.848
